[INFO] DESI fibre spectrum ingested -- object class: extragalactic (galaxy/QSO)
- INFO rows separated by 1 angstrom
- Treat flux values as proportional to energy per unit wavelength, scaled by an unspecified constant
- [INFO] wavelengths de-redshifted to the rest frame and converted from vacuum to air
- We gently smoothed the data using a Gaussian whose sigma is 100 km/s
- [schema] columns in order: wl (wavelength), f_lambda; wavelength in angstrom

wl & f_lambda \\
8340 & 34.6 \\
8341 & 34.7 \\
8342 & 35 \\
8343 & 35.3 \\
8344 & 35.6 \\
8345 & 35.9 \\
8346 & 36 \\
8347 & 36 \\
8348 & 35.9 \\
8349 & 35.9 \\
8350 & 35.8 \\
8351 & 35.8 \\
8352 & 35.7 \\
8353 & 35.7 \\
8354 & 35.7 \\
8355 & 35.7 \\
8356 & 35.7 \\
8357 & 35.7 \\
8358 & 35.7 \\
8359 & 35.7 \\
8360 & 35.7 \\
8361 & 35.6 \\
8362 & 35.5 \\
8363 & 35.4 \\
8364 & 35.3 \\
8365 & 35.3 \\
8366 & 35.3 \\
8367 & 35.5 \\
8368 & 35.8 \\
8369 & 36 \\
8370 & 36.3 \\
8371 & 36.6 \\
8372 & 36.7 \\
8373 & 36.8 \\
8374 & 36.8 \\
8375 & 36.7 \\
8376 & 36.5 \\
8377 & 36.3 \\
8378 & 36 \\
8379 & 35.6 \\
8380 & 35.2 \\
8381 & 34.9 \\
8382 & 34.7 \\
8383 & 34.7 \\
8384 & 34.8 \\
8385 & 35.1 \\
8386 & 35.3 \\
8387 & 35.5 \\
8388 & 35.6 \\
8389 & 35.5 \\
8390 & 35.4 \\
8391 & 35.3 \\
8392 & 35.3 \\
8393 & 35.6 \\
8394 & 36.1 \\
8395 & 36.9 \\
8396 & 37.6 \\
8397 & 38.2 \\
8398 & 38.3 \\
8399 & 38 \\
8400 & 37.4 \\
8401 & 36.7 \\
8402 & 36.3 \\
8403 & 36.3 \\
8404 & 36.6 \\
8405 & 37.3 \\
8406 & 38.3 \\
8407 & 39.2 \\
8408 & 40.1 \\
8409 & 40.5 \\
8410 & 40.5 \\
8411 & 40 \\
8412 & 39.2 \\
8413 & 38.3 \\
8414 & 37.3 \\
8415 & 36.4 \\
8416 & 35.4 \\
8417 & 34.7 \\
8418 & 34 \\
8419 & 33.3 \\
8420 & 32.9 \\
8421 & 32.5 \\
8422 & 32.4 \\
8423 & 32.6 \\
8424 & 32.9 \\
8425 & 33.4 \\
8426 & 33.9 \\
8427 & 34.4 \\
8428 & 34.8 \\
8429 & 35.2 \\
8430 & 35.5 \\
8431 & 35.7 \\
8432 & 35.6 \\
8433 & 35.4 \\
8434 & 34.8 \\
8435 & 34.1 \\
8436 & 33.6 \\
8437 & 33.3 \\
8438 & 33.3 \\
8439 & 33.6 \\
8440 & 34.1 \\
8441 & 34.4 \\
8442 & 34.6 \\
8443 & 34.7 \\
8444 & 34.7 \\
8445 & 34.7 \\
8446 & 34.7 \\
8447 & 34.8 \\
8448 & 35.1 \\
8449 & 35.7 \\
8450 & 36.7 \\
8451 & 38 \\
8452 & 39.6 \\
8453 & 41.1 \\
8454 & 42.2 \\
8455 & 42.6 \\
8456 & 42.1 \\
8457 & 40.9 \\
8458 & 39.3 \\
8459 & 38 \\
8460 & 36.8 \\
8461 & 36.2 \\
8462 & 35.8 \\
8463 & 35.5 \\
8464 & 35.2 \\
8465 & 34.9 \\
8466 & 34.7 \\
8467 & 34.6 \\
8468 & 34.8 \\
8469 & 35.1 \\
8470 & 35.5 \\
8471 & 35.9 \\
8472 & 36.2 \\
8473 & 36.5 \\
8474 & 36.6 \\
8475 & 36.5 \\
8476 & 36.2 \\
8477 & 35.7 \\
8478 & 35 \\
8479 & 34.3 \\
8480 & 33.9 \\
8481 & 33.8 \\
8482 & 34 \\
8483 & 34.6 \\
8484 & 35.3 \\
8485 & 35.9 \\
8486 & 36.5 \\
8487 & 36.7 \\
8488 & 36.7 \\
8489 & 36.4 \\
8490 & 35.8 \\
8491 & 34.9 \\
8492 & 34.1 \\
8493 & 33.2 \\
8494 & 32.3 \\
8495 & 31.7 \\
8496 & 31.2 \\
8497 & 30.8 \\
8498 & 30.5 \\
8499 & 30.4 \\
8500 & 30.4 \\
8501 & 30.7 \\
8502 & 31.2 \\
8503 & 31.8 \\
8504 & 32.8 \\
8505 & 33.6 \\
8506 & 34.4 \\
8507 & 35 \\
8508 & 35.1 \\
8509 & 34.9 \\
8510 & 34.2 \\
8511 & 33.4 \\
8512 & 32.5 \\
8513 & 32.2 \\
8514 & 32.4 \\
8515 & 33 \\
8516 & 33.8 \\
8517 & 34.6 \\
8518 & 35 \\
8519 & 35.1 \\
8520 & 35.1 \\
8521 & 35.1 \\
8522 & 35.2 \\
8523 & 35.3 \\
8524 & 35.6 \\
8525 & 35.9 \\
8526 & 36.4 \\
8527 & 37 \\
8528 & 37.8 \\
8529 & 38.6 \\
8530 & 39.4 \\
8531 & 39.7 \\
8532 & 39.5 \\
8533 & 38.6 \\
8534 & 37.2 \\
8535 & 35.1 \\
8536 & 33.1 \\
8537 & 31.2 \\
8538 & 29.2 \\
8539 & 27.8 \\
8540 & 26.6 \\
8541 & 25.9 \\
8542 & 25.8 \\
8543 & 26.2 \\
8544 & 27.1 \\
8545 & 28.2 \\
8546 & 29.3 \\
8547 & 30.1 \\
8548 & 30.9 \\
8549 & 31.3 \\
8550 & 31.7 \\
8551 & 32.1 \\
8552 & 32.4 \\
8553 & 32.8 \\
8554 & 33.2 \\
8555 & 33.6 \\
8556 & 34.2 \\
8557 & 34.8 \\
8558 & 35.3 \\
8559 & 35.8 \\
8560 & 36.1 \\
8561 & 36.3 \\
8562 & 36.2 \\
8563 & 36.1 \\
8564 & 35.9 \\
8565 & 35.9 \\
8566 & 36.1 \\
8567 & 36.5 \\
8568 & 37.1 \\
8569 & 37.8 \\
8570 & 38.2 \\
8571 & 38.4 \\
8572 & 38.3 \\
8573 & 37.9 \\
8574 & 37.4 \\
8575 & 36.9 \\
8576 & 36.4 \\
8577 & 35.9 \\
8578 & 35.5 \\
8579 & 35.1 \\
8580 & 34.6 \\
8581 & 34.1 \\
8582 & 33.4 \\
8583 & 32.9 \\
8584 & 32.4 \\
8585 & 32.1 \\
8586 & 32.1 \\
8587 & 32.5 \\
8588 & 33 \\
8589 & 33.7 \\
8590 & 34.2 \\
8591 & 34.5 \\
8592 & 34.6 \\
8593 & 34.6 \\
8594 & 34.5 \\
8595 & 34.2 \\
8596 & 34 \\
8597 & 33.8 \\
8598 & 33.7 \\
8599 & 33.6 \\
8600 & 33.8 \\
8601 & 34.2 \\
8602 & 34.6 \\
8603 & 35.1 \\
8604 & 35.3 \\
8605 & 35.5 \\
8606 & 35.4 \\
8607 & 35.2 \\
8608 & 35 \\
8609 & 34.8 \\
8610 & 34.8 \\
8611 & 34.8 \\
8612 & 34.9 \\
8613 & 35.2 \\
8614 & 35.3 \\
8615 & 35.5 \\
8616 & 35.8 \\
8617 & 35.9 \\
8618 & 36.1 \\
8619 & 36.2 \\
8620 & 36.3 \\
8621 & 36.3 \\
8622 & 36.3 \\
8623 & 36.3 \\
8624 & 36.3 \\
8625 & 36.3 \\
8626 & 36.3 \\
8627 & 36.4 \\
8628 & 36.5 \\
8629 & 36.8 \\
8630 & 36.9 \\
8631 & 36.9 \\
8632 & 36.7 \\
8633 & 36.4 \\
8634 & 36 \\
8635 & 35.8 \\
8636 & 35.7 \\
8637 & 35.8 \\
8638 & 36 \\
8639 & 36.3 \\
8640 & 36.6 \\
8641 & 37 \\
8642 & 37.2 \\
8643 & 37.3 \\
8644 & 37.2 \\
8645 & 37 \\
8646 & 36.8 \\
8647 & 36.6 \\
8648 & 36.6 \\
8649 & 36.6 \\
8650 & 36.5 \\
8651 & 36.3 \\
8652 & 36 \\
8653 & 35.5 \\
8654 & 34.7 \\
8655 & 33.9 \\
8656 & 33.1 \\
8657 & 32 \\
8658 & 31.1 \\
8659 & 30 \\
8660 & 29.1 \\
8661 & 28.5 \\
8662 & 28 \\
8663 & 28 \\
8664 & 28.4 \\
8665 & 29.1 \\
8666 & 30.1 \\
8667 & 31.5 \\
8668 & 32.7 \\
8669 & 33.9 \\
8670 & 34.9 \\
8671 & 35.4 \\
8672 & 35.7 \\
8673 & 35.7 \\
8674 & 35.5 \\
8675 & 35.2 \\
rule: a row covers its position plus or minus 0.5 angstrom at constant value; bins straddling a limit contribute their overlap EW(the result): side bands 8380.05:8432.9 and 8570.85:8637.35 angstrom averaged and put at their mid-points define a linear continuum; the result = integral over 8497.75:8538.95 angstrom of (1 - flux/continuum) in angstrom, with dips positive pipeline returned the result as 1.36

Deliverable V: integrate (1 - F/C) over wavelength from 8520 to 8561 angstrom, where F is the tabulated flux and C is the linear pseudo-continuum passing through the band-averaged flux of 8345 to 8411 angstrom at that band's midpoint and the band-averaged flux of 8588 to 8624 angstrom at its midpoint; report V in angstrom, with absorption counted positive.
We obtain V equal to 2.3 angstrom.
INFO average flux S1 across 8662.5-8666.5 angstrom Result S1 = 28.9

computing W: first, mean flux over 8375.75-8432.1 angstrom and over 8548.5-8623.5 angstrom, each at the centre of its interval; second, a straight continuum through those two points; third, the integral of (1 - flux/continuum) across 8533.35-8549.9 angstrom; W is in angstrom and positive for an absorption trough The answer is 2.54 angstrom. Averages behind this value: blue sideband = 36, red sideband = 35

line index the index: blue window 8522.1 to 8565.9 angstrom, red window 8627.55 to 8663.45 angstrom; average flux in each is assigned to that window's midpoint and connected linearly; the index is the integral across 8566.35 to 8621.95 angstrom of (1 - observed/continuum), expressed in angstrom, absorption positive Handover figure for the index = -1.4 angstrom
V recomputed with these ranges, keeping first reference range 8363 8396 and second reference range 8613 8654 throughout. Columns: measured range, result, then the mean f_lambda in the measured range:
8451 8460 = -1.1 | 40.4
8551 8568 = 0.5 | 35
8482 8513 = 2.1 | 33.6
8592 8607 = 0.7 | 34.5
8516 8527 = 0.2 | 35.3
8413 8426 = 0.6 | 34.1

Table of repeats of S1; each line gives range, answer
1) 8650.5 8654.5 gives 35.6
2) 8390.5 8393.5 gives 35.4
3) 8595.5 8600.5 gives 33.8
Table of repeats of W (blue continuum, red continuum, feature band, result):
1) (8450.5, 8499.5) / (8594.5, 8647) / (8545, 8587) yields 1.4 angstrom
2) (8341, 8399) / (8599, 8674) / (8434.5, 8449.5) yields 0.5 angstrom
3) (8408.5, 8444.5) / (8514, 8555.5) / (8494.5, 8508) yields 0.7 angstrom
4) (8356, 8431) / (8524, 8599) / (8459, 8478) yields -0.3 angstrom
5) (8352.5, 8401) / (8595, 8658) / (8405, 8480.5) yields -0.3 angstrom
